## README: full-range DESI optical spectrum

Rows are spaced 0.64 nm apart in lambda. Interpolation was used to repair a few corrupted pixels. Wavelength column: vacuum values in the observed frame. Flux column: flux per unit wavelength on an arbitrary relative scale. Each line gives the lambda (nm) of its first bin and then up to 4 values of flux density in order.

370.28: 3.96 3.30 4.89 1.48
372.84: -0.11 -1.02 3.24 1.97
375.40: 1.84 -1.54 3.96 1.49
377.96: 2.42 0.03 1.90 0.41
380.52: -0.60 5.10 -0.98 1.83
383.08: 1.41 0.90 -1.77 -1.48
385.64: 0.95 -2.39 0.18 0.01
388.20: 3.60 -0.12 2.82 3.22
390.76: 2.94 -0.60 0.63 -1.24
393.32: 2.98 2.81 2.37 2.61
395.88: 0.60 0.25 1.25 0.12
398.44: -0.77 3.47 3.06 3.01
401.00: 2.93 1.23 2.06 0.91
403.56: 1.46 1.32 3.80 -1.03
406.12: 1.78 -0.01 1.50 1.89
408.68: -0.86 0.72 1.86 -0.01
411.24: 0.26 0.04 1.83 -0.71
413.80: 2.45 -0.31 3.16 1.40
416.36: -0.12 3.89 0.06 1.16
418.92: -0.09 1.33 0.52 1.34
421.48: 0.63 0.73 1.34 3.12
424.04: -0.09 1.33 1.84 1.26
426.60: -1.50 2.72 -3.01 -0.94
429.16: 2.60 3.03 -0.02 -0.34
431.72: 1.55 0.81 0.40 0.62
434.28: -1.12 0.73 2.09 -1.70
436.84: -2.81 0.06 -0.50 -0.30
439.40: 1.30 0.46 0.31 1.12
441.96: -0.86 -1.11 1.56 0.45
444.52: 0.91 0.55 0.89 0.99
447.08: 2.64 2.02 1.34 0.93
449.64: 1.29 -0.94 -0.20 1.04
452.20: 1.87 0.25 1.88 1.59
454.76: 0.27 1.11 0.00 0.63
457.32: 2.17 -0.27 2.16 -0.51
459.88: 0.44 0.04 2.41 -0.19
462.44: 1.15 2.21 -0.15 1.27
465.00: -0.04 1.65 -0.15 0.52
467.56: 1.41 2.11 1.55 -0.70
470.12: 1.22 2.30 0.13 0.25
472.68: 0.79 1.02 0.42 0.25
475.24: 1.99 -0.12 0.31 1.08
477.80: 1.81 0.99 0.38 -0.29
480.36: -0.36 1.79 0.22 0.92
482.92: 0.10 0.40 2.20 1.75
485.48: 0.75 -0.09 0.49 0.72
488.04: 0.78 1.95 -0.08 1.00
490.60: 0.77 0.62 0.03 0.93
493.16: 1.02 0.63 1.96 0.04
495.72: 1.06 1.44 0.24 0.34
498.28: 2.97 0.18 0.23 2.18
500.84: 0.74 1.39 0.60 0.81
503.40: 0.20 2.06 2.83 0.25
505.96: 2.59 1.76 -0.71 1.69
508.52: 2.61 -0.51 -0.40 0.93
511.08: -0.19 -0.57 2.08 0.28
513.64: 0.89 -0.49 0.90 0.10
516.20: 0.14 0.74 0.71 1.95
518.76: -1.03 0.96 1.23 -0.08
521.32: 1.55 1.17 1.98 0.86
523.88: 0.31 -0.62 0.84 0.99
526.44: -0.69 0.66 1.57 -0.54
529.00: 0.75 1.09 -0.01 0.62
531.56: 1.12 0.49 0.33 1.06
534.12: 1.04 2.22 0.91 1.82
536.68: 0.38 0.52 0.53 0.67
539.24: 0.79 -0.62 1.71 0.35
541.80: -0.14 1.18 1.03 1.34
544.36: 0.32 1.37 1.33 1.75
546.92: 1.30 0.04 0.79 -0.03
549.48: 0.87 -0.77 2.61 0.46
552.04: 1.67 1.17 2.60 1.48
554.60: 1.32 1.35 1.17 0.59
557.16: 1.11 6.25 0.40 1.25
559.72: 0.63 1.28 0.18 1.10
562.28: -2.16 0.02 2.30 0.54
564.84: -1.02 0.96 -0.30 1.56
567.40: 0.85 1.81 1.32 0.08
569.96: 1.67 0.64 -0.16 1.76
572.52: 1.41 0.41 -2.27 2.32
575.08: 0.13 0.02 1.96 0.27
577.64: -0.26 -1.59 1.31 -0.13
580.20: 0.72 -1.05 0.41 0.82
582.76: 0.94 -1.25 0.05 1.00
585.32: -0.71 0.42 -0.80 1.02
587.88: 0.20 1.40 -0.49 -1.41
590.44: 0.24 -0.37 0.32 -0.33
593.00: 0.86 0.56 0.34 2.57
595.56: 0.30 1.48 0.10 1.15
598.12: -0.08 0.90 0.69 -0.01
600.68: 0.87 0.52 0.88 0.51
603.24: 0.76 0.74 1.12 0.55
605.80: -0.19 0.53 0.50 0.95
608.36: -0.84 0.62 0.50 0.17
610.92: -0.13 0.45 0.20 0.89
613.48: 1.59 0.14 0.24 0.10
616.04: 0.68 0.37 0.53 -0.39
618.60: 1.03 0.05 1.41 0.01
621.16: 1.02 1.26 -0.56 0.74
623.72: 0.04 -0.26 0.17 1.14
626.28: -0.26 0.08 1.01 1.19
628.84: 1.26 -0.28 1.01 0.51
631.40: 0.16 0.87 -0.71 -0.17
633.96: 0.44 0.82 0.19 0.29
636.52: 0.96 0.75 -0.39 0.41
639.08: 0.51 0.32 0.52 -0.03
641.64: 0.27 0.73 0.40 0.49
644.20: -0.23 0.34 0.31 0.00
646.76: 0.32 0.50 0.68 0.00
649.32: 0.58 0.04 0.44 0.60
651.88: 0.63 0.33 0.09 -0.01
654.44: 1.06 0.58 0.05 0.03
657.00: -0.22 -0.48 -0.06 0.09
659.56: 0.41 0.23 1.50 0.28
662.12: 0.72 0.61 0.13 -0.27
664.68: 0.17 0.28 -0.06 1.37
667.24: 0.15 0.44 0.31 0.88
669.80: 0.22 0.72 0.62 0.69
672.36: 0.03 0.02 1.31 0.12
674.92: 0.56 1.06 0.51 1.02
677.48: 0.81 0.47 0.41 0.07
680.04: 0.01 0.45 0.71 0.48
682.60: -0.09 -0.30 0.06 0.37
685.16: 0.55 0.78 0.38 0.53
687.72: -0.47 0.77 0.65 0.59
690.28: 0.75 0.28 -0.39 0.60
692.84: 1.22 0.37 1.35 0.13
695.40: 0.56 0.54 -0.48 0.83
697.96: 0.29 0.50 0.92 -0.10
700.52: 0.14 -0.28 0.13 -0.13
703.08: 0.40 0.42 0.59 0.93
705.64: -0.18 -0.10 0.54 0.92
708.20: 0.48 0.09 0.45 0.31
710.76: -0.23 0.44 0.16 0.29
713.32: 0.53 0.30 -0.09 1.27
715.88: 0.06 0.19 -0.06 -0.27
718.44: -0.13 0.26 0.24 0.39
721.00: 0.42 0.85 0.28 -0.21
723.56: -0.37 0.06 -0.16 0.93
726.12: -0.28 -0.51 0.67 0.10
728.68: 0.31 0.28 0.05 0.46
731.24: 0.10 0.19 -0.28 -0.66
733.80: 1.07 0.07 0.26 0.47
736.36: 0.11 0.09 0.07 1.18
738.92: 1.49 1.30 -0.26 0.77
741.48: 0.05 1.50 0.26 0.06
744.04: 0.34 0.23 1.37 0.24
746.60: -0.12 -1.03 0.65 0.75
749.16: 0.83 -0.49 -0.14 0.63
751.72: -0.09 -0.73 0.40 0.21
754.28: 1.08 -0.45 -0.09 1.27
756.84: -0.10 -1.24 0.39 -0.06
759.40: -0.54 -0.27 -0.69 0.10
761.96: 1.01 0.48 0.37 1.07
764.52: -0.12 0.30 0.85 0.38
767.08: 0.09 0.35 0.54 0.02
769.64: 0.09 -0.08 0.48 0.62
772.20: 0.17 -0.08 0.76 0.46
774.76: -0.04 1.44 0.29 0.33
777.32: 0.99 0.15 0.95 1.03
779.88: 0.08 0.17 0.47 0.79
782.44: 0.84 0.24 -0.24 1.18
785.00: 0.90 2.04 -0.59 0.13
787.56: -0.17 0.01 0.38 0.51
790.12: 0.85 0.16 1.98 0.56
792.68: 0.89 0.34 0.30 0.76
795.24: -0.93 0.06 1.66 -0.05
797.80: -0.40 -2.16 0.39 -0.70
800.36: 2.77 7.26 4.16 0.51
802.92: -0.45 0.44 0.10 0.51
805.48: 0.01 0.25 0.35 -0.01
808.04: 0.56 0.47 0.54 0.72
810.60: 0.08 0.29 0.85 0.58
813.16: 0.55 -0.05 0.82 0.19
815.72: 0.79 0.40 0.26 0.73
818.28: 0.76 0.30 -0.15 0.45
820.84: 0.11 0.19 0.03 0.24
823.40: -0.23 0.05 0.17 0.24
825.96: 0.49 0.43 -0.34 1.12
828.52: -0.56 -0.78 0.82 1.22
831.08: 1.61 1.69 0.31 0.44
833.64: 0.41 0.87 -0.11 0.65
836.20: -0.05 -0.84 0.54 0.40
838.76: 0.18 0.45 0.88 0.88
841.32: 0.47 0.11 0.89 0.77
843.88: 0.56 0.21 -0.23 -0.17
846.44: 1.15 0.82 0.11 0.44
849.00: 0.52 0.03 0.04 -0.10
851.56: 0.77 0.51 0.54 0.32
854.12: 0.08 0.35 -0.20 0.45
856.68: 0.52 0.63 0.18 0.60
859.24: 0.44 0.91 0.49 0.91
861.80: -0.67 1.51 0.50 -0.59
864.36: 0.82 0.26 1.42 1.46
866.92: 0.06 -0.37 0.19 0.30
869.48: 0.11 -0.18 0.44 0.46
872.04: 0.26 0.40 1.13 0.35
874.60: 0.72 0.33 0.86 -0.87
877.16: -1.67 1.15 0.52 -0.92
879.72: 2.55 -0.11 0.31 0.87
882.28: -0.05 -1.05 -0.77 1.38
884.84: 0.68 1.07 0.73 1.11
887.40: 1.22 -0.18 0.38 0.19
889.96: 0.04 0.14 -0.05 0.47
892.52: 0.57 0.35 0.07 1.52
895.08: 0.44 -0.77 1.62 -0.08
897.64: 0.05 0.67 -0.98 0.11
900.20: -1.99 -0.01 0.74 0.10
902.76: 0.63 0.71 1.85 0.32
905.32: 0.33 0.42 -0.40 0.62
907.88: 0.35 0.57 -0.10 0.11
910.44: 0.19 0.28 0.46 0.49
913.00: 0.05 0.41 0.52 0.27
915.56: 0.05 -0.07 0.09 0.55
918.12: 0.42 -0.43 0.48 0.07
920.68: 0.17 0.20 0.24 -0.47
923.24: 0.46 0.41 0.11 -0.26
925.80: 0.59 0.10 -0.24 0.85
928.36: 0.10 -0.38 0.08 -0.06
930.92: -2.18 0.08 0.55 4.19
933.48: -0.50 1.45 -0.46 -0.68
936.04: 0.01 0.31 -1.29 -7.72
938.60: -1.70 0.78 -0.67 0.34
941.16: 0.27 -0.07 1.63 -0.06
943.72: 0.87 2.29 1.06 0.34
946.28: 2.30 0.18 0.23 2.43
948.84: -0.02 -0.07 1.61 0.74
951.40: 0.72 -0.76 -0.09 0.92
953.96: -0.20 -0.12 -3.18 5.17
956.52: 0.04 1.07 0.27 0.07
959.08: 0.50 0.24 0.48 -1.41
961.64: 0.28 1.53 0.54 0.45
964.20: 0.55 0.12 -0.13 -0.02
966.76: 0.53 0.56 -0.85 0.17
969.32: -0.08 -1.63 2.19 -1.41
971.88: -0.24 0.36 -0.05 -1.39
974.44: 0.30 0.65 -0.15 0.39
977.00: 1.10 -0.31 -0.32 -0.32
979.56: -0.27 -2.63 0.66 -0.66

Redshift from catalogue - 1.148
